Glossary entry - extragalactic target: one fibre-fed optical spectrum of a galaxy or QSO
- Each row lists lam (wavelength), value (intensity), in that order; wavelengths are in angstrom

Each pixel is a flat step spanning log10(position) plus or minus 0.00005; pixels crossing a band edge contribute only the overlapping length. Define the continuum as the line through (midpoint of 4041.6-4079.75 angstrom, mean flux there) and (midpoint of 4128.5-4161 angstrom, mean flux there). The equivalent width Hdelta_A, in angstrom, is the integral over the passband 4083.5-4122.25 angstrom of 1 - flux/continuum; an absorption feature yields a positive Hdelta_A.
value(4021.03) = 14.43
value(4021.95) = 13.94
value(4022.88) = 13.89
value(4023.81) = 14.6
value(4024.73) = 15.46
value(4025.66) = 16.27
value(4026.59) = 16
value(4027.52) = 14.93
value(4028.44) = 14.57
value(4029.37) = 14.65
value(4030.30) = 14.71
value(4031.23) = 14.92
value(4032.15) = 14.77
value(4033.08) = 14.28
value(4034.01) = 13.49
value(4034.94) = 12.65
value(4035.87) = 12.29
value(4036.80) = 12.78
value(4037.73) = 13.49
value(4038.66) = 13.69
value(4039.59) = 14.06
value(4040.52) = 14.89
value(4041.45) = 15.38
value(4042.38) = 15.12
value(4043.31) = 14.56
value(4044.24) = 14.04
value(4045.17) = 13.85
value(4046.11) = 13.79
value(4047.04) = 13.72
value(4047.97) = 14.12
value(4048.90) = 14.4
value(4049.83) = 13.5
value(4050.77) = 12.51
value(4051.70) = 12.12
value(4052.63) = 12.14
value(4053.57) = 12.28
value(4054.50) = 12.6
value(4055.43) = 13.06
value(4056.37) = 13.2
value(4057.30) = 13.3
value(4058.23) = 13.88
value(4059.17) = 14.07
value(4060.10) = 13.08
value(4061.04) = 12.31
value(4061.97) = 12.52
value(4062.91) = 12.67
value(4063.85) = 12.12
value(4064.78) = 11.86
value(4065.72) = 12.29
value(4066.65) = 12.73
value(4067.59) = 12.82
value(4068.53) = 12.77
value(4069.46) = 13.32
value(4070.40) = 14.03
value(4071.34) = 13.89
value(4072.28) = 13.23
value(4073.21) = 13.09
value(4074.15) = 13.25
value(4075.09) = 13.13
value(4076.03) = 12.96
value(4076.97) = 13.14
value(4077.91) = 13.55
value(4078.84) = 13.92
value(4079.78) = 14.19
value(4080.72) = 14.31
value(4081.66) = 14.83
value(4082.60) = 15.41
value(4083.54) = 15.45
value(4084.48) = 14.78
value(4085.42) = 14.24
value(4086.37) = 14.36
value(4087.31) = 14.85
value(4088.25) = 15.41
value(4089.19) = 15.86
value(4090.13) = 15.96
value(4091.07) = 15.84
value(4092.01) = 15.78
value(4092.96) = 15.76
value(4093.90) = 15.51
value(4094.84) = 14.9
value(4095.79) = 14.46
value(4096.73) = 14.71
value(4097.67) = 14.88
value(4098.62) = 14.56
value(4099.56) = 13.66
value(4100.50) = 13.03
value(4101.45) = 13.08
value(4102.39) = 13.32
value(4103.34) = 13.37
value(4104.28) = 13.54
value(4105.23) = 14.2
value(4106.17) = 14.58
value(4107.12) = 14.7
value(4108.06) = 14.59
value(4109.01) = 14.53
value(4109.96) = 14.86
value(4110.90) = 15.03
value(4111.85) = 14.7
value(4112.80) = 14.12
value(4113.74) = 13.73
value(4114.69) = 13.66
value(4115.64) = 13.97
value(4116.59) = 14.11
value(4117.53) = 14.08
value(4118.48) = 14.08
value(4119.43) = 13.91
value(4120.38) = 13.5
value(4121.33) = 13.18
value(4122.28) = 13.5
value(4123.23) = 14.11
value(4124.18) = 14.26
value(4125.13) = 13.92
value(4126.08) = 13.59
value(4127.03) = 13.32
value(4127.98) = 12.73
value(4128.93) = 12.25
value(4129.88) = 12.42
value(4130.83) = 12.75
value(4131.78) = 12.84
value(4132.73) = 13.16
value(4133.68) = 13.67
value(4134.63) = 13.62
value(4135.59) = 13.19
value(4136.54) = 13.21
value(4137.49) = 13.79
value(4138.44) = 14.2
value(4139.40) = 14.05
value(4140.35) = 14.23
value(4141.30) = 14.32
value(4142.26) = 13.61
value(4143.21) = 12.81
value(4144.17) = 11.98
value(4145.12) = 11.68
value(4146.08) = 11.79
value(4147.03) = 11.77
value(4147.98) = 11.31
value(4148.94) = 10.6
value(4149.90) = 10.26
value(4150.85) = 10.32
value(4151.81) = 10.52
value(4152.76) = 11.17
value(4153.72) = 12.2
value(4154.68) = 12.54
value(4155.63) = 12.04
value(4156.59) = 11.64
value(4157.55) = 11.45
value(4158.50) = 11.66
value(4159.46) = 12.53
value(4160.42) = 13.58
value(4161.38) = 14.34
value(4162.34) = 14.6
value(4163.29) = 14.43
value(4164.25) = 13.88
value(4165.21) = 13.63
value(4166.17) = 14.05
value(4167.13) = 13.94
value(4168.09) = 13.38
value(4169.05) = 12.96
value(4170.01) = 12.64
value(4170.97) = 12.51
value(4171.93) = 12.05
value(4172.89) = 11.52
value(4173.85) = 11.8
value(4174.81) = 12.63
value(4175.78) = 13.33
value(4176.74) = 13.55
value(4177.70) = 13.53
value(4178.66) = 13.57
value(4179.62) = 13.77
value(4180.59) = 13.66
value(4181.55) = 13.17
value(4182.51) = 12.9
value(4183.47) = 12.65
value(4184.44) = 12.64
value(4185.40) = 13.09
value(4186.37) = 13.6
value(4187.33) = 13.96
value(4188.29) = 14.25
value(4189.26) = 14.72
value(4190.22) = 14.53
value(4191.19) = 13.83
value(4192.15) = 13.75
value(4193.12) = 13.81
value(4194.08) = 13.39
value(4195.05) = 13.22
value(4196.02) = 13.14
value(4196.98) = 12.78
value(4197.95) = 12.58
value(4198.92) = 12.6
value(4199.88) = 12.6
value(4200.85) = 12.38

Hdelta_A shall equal -4.77 angstrom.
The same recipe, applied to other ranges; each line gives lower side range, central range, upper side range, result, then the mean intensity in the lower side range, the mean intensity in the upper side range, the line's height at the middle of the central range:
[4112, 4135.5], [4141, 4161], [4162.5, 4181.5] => 2.21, 13.5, 13.2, 13.4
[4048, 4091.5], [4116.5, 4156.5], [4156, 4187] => 1.26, 13.6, 13.1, 13.3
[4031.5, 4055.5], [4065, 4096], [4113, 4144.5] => -1.48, 13.6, 13.5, 13.6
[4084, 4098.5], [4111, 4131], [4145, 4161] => -0.32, 15.1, 11.6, 13.4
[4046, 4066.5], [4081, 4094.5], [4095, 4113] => -1.45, 13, 14.2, 13.8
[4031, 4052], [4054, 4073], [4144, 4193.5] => 0.95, 13.8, 12.8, 13.7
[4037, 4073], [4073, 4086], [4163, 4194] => -0.67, 13.3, 13.4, 13.3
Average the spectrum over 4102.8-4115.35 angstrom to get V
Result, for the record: 14.3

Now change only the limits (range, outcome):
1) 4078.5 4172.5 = 13.6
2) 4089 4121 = 14.4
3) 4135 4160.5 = 12.3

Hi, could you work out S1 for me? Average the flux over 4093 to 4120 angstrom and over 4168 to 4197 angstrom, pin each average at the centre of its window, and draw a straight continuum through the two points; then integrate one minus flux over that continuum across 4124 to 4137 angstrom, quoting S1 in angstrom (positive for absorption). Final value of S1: 0.7 angstrom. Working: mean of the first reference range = 14.2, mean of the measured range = 13.2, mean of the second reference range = 13.2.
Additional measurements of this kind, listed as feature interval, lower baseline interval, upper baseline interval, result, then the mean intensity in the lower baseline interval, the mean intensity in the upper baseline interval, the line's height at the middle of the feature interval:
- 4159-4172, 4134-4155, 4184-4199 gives -0.6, 12.4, 13.5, 12.9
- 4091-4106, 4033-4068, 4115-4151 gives -1.4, 13.3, 13.1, 13.2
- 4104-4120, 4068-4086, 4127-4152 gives -1.3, 13.9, 12.6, 13.2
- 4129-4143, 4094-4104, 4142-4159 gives -1.3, 14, 11.6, 12.3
